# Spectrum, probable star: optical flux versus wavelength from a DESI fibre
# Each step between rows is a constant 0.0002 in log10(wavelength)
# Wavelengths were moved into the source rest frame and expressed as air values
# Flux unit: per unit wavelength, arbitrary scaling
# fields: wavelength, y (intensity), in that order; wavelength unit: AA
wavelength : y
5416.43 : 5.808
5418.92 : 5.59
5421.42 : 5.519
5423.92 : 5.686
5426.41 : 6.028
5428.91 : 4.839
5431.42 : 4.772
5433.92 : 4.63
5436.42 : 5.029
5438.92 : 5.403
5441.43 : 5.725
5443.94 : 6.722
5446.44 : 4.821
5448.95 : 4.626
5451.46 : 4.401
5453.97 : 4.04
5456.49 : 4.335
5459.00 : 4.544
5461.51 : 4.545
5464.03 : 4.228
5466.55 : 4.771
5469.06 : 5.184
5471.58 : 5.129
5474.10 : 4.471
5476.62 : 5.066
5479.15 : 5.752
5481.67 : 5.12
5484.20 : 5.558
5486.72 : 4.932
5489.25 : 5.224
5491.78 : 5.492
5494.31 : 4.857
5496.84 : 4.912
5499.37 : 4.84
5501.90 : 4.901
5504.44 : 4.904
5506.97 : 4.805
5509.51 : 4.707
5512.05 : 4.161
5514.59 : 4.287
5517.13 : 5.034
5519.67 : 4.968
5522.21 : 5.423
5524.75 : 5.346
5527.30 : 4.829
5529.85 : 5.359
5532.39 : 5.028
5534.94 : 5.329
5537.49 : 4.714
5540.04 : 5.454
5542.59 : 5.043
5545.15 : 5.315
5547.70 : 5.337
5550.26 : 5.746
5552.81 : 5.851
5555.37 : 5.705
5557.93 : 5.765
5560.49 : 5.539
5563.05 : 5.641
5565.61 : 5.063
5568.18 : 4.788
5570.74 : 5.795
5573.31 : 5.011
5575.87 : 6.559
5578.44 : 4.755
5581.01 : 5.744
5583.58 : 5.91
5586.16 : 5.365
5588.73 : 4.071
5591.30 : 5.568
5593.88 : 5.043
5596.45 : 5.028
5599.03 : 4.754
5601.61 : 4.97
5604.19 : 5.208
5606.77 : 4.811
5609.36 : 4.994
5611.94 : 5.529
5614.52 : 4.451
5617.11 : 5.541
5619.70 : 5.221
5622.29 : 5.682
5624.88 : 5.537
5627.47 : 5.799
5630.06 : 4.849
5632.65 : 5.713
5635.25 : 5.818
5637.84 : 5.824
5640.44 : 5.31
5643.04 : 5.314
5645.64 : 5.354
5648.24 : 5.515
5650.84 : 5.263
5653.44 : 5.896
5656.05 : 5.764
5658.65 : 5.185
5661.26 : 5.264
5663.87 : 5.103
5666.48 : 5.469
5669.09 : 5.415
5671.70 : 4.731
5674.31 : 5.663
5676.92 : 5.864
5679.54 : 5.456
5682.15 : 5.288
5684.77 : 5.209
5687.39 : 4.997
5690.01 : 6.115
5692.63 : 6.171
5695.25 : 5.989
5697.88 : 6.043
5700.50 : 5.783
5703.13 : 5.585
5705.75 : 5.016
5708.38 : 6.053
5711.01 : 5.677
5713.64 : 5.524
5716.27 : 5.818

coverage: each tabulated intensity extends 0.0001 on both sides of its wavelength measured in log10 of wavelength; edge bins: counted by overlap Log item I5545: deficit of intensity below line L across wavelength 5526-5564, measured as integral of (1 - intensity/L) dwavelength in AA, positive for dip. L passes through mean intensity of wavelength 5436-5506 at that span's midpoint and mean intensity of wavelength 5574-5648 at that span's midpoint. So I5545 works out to -1.6 AA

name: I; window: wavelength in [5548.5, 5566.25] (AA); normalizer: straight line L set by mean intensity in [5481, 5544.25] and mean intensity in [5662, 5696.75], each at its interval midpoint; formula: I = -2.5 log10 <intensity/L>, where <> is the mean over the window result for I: -0.10 mag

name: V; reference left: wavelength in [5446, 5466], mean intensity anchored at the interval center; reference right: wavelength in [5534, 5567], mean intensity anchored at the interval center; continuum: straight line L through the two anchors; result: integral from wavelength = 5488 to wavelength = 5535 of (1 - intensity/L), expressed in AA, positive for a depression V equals 0.5 AA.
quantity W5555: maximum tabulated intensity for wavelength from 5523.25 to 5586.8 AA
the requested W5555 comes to 6.559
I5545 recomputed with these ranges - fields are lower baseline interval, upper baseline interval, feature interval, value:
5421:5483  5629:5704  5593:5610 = 1.2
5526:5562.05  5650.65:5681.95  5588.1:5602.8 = 1.2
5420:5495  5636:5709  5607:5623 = 0.6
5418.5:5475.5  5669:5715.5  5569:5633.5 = 1.2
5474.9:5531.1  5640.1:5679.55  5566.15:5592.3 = -0.7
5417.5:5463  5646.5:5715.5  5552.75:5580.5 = -0.9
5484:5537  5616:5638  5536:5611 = -0.2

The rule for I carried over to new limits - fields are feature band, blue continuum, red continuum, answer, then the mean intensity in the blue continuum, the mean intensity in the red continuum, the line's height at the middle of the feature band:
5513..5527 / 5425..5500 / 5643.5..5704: 0.04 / 5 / 5.52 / 5.14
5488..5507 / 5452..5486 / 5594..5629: -0.02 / 4.82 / 5.19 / 4.89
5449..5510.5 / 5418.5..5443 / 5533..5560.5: 0.11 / 5.33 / 5.42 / 5.37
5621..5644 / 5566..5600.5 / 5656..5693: -0.04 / 5.25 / 5.42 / 5.34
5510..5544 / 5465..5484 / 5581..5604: 0.02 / 5.08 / 5.13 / 5.11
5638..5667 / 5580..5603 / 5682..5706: 0.01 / 5.15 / 5.66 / 5.46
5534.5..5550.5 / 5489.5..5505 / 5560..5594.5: -0.01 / 5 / 5.35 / 5.2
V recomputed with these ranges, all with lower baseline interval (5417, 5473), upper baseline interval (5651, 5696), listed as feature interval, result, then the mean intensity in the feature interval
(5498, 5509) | 0.6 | 4.85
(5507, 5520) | 1.4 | 4.62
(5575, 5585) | -0.8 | 5.7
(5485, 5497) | 0.0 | 5.12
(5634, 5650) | -0.2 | 5.51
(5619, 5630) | -0.2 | 5.5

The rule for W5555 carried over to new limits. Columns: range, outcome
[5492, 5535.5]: 5.423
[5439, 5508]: 6.722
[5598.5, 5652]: 5.824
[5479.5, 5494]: 5.558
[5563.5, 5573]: 5.795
